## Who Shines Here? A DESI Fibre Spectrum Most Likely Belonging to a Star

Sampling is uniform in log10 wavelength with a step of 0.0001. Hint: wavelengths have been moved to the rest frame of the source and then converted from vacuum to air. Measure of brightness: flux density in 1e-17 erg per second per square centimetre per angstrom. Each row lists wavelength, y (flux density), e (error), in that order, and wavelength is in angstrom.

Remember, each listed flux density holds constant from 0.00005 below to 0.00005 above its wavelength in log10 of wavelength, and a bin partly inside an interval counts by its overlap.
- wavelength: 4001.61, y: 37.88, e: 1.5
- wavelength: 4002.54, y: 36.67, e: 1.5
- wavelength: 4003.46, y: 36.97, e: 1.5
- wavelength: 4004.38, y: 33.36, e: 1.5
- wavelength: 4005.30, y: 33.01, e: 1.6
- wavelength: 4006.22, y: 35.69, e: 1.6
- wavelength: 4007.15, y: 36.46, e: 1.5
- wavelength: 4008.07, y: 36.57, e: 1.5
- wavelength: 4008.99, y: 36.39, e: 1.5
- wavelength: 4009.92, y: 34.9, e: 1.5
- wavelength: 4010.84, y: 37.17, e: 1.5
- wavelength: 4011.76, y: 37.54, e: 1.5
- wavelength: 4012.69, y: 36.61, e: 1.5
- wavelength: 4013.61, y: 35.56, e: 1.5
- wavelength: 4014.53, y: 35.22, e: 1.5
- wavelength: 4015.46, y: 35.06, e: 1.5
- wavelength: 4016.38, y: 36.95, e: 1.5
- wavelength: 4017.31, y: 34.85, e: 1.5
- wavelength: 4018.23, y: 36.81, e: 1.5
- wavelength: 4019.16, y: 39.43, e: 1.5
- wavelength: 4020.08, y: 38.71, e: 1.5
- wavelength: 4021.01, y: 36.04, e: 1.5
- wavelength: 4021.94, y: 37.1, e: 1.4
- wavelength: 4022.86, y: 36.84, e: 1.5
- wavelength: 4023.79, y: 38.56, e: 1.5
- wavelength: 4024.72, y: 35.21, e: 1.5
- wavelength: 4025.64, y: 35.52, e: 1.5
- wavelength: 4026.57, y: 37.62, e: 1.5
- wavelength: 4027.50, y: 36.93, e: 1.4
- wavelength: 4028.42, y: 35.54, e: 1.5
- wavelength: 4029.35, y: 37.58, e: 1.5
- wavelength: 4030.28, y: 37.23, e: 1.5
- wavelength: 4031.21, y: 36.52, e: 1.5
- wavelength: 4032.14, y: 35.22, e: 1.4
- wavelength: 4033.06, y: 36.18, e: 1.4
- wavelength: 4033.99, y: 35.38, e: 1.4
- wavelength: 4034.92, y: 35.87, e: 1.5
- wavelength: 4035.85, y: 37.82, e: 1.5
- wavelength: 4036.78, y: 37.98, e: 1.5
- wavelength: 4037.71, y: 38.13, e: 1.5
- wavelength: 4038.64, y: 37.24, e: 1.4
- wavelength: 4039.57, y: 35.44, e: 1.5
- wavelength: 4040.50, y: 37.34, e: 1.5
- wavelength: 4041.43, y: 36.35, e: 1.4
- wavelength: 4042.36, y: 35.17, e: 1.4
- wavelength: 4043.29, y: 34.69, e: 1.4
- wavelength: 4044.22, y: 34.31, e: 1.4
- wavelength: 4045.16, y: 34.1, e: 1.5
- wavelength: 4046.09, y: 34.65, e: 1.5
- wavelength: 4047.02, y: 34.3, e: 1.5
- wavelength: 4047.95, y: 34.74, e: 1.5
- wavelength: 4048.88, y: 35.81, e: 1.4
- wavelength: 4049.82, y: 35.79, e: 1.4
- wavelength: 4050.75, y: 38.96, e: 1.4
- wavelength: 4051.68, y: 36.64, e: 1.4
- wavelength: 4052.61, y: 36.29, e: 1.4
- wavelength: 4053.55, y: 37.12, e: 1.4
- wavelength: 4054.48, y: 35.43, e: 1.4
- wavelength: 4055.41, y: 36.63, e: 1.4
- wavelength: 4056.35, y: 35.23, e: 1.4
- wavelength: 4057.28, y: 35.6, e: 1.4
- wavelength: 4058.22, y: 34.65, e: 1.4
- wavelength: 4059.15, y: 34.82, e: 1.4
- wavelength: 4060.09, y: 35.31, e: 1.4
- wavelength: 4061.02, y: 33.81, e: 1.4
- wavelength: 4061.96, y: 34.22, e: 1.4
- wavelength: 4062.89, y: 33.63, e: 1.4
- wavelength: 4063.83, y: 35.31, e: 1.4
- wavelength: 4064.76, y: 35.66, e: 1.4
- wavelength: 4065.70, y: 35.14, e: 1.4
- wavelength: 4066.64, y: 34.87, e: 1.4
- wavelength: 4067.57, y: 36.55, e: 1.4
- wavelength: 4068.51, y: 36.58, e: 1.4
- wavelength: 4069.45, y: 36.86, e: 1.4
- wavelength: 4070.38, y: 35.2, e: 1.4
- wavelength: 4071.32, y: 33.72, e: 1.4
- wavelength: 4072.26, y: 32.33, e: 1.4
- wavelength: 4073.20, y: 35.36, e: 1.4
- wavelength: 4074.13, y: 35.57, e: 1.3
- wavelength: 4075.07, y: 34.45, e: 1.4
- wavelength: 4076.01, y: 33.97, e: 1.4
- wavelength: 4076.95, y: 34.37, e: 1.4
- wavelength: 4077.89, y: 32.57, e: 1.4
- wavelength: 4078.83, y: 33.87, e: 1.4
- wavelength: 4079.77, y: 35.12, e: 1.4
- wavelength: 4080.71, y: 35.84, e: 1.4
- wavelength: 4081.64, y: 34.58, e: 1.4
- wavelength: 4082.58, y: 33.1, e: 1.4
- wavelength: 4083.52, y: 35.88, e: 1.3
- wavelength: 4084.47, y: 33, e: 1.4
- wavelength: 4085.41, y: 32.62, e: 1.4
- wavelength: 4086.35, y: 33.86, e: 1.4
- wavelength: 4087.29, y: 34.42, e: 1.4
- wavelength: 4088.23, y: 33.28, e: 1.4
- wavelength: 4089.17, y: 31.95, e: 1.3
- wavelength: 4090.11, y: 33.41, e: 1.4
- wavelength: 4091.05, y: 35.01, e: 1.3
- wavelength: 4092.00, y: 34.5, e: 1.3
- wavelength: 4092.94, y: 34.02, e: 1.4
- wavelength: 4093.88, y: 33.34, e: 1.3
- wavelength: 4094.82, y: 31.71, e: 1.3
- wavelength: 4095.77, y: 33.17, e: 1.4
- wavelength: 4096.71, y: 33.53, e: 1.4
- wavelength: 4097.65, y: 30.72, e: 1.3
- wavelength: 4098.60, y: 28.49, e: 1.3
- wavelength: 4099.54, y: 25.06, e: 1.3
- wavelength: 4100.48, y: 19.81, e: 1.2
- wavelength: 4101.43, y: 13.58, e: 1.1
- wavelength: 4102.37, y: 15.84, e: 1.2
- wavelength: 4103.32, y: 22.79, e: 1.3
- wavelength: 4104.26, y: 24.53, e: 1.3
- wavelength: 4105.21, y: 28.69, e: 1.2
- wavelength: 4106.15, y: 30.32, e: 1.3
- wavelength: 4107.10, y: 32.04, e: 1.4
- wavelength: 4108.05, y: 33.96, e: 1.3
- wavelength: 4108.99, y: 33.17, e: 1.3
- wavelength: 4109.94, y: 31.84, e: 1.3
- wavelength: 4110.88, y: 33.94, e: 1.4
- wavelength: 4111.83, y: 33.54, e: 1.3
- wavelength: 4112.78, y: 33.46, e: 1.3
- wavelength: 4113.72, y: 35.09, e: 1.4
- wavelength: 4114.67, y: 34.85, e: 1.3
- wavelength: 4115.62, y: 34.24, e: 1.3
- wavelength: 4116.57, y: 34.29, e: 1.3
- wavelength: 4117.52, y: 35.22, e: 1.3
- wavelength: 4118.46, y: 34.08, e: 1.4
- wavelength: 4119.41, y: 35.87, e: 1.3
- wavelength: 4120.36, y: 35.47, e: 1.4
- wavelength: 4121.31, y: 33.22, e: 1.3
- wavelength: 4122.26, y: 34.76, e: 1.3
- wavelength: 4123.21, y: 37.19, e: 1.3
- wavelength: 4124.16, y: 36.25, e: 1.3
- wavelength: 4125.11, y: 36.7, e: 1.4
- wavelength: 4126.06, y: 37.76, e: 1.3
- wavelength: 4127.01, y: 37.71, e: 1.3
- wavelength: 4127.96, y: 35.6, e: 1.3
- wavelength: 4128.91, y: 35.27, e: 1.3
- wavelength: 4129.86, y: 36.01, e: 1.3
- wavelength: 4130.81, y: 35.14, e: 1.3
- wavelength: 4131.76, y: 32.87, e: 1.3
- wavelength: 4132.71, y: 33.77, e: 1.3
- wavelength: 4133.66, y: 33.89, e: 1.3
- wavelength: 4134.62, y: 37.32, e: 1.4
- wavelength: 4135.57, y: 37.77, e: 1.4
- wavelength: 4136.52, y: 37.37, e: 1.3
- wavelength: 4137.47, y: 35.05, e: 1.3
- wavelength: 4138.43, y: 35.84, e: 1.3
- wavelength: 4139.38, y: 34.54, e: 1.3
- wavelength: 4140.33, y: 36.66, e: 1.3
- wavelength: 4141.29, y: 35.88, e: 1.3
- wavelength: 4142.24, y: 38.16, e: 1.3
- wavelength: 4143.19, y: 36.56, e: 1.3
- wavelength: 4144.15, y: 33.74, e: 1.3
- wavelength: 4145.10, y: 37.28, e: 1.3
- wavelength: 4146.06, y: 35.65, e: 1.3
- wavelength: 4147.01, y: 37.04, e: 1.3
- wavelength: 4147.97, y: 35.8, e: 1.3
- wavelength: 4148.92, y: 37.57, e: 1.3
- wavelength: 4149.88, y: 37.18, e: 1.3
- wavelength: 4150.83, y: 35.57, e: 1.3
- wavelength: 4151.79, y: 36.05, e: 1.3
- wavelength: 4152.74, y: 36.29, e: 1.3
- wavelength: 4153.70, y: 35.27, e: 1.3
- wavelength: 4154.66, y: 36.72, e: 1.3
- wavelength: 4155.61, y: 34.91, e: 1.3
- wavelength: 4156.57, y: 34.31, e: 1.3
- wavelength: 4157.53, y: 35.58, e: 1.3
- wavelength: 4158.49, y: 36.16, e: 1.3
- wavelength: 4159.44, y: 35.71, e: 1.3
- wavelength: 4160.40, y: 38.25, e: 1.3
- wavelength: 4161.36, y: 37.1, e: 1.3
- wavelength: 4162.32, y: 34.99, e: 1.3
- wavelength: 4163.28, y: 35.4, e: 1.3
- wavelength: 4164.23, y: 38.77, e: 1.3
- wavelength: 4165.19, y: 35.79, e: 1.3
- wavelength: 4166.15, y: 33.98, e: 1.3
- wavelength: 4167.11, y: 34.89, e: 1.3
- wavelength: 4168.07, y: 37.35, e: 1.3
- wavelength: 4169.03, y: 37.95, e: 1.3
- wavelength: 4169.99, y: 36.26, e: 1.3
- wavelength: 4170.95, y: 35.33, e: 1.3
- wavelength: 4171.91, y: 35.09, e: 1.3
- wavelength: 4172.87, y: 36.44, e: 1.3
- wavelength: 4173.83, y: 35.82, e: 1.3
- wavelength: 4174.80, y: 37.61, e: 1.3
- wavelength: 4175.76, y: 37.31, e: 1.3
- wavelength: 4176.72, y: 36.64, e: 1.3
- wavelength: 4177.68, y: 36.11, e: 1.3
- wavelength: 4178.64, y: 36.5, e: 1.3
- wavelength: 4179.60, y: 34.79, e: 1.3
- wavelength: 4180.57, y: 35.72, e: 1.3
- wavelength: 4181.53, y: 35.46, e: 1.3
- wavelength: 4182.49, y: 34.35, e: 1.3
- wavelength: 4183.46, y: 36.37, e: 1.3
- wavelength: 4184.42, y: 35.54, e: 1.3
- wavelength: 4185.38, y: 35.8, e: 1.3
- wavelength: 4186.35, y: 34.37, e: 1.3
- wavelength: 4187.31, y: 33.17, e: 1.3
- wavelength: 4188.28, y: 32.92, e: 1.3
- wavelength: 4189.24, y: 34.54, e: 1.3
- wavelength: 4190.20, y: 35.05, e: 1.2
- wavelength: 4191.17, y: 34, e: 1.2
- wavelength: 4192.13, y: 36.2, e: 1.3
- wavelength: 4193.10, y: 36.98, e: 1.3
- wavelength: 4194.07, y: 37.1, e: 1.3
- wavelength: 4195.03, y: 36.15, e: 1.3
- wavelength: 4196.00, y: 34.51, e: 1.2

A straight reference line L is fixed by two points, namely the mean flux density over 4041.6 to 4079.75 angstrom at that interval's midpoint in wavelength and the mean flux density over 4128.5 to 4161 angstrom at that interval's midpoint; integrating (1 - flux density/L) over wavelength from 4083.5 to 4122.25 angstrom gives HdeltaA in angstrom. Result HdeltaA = 4.50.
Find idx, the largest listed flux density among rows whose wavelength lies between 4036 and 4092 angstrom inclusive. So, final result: 38.96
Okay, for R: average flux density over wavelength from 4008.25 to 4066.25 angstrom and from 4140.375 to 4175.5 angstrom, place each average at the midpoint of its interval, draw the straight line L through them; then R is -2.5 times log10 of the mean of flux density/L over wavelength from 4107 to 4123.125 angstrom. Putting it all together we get 0.06 mag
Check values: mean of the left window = 36.1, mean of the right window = 36.2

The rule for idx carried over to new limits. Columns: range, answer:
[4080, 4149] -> 38.16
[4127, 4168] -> 38.77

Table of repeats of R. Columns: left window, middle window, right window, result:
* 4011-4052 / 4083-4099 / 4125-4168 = 0.096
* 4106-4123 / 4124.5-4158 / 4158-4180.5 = -0.027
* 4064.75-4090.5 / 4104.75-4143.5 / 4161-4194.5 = 0.004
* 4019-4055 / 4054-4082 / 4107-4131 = 0.028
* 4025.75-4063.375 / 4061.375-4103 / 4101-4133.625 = 0.055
